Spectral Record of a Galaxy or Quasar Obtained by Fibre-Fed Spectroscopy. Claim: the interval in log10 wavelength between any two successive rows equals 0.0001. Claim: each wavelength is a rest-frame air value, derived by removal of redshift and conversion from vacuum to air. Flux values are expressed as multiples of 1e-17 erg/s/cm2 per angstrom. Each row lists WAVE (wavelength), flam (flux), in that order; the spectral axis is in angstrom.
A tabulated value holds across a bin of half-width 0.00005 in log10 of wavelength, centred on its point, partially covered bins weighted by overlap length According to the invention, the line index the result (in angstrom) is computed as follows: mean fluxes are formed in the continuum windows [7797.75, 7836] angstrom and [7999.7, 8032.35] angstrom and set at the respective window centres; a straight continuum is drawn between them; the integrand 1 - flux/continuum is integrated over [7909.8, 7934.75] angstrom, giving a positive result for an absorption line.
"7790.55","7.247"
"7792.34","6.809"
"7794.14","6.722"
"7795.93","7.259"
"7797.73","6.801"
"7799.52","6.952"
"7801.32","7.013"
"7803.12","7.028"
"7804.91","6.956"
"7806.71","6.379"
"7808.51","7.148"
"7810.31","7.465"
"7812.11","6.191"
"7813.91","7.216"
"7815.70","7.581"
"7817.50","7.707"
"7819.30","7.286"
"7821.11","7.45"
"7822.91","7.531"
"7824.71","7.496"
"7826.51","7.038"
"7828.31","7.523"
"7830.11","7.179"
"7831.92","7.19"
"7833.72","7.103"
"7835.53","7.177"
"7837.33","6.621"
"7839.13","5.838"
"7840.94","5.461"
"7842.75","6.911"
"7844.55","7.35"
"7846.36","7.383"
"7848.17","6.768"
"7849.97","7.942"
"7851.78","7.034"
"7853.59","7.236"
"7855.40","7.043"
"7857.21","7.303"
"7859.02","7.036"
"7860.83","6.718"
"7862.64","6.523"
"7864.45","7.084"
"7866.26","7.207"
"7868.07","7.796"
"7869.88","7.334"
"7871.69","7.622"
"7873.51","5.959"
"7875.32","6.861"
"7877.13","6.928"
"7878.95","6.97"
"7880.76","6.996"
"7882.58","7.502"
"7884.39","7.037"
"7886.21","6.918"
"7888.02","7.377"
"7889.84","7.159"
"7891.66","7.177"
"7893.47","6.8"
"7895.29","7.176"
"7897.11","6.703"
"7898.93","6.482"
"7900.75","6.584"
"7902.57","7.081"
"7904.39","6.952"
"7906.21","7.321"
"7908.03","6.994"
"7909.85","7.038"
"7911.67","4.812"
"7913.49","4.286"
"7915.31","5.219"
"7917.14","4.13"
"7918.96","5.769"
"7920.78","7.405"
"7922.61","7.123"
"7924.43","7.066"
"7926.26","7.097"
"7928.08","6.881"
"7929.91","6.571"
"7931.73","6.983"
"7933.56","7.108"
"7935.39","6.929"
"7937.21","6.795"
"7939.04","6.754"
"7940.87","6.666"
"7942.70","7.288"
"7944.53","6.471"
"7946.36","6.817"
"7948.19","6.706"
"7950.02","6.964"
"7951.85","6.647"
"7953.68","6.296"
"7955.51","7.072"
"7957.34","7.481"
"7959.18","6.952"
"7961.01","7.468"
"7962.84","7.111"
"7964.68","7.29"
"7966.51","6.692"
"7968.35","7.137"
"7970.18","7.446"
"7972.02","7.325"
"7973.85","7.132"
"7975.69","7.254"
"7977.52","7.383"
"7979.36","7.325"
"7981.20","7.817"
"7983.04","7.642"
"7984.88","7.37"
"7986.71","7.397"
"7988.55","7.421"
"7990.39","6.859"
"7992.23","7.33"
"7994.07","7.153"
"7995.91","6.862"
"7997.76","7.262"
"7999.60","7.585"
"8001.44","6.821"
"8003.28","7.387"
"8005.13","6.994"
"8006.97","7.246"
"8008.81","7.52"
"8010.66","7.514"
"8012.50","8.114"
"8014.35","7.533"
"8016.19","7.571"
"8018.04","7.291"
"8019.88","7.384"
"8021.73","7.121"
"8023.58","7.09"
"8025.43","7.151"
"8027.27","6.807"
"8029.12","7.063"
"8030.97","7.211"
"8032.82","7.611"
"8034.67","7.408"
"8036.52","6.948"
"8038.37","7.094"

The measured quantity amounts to 3.46 angstrom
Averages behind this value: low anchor 7.16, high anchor 7.3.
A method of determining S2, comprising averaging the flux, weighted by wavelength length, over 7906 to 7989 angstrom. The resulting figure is 6.84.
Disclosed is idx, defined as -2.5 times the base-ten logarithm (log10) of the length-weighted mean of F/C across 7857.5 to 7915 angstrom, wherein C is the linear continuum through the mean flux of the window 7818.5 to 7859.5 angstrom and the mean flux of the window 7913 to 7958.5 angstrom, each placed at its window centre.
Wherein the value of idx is 0.00 mag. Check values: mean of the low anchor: 7.08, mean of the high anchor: 6.6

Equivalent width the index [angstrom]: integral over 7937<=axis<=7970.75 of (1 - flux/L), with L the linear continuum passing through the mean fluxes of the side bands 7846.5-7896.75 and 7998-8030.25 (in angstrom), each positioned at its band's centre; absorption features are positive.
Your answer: 1.3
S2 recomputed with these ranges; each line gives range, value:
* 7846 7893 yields 7.11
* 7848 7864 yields 7.08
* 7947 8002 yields 7.17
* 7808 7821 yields 7.24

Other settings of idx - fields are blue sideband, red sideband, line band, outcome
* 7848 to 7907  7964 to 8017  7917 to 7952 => 0.066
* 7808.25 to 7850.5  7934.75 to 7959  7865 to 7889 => -0.019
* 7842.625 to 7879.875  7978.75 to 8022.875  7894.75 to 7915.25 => 0.120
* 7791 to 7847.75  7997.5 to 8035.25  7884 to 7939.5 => 0.084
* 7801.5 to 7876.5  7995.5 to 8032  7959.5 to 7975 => 0.005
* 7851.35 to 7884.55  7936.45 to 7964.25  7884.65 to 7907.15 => 0.005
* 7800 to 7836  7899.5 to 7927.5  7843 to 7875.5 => -0.048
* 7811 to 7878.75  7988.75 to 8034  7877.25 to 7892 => -0.001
